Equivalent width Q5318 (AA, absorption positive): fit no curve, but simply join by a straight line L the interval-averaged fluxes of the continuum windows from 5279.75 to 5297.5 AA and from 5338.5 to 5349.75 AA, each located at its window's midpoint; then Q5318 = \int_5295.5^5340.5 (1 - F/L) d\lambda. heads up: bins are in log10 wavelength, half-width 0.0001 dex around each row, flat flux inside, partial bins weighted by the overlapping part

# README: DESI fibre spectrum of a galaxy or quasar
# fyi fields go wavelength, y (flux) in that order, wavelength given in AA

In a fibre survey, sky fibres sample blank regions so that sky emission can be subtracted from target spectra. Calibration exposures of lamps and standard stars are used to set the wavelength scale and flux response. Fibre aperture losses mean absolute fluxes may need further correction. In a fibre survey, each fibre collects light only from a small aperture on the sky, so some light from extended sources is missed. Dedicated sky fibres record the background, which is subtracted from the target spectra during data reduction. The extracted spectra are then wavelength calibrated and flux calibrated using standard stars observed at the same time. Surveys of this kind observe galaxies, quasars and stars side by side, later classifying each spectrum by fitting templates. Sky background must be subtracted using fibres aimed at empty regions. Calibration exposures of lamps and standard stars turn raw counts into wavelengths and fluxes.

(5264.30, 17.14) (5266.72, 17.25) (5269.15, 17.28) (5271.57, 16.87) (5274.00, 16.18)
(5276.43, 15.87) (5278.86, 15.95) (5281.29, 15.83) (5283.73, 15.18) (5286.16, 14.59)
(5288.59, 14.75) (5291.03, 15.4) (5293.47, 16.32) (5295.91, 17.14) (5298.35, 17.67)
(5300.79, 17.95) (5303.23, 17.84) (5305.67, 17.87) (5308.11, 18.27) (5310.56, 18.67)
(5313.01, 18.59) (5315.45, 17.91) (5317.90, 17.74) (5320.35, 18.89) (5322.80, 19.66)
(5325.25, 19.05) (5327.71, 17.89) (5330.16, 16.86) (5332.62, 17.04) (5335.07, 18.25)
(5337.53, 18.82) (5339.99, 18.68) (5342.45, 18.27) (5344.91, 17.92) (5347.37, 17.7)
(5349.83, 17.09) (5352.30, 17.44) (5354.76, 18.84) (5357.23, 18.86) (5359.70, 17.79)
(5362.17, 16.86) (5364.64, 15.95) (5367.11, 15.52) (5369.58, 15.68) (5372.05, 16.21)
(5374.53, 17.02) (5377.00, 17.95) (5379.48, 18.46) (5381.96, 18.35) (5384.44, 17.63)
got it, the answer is -3.3 AA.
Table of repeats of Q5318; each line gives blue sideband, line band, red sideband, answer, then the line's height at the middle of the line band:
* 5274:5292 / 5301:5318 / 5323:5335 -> -1.3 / 16.9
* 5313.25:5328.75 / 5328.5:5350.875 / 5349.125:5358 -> 0.5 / 18.3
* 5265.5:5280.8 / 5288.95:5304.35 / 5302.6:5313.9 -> 0.7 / 17.7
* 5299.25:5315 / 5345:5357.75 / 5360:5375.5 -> -0.9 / 16.8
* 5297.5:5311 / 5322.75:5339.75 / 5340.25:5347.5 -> -0.1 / 18.1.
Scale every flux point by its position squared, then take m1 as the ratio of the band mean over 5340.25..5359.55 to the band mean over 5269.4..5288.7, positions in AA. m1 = 1.2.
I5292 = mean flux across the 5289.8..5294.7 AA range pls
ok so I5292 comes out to 15.8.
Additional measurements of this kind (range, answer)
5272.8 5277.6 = 16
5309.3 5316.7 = 18.4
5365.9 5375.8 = 16.1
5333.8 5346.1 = 18.4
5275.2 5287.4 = 15.5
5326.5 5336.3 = 17.5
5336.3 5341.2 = 18.7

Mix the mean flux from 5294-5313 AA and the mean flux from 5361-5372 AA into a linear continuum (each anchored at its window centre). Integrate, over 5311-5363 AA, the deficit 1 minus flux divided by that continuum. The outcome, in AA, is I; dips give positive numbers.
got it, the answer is -3.8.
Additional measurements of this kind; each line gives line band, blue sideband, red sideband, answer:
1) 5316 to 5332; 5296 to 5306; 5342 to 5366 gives -0.5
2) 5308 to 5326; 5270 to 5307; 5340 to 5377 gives -2.0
